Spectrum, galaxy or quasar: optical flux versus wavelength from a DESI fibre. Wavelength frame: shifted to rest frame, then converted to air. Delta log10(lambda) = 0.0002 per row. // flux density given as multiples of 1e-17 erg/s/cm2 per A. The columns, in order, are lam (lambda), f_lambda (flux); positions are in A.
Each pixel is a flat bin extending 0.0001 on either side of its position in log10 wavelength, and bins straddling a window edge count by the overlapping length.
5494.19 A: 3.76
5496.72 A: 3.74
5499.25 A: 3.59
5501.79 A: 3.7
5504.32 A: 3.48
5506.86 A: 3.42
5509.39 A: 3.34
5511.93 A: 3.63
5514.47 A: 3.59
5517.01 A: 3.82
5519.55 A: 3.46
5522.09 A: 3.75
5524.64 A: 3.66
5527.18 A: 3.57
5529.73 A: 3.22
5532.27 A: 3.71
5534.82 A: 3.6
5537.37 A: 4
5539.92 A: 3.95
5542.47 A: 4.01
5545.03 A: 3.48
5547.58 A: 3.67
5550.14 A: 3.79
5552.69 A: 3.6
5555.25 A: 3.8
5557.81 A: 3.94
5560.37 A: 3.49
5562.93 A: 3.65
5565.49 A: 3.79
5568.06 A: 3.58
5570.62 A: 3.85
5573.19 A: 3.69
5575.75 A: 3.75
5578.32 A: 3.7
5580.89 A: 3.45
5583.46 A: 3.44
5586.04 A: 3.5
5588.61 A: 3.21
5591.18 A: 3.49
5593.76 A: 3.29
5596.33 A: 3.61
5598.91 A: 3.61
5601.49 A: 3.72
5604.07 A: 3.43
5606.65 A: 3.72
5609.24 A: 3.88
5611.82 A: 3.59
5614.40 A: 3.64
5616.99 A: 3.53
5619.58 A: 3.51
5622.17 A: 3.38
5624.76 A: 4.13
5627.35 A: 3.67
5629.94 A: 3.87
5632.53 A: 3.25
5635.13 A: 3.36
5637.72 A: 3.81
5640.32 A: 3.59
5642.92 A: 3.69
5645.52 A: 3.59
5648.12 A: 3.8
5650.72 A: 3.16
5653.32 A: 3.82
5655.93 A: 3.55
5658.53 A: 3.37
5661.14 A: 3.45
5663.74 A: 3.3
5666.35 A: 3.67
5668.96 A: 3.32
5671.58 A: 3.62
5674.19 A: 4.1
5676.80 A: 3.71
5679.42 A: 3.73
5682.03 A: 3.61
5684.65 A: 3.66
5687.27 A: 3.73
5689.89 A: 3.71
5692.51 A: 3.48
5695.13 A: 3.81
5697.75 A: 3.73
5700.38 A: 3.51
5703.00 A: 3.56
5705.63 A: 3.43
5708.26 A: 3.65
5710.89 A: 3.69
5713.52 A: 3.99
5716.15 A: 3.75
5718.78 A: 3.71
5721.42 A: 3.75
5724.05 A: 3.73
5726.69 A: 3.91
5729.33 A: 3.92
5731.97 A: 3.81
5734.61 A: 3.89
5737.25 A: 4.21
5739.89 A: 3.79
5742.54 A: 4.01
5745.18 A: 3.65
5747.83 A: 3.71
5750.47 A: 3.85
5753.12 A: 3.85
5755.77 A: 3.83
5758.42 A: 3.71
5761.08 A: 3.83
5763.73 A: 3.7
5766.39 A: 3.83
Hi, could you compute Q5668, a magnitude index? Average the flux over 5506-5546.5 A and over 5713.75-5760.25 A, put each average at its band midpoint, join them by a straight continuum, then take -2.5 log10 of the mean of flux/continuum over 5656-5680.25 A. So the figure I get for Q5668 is 0.06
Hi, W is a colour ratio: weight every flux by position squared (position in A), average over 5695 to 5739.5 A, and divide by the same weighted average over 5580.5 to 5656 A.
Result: 1.1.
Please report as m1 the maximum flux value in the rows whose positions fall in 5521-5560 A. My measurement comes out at 4.01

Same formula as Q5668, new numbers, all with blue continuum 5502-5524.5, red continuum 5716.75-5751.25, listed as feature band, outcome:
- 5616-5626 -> 0.02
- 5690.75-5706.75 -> 0.06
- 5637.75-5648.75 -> 0.02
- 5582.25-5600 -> 0.07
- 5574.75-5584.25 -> 0.02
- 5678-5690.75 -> 0.03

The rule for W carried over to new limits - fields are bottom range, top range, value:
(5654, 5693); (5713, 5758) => 1.09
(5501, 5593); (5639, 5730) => 1.06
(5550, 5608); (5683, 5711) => 1.05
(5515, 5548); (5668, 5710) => 1.05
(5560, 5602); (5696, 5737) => 1.10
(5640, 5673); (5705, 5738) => 1.10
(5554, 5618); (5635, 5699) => 1.03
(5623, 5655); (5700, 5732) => 1.05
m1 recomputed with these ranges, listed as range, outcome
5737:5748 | 4.21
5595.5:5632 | 4.13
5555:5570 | 3.94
